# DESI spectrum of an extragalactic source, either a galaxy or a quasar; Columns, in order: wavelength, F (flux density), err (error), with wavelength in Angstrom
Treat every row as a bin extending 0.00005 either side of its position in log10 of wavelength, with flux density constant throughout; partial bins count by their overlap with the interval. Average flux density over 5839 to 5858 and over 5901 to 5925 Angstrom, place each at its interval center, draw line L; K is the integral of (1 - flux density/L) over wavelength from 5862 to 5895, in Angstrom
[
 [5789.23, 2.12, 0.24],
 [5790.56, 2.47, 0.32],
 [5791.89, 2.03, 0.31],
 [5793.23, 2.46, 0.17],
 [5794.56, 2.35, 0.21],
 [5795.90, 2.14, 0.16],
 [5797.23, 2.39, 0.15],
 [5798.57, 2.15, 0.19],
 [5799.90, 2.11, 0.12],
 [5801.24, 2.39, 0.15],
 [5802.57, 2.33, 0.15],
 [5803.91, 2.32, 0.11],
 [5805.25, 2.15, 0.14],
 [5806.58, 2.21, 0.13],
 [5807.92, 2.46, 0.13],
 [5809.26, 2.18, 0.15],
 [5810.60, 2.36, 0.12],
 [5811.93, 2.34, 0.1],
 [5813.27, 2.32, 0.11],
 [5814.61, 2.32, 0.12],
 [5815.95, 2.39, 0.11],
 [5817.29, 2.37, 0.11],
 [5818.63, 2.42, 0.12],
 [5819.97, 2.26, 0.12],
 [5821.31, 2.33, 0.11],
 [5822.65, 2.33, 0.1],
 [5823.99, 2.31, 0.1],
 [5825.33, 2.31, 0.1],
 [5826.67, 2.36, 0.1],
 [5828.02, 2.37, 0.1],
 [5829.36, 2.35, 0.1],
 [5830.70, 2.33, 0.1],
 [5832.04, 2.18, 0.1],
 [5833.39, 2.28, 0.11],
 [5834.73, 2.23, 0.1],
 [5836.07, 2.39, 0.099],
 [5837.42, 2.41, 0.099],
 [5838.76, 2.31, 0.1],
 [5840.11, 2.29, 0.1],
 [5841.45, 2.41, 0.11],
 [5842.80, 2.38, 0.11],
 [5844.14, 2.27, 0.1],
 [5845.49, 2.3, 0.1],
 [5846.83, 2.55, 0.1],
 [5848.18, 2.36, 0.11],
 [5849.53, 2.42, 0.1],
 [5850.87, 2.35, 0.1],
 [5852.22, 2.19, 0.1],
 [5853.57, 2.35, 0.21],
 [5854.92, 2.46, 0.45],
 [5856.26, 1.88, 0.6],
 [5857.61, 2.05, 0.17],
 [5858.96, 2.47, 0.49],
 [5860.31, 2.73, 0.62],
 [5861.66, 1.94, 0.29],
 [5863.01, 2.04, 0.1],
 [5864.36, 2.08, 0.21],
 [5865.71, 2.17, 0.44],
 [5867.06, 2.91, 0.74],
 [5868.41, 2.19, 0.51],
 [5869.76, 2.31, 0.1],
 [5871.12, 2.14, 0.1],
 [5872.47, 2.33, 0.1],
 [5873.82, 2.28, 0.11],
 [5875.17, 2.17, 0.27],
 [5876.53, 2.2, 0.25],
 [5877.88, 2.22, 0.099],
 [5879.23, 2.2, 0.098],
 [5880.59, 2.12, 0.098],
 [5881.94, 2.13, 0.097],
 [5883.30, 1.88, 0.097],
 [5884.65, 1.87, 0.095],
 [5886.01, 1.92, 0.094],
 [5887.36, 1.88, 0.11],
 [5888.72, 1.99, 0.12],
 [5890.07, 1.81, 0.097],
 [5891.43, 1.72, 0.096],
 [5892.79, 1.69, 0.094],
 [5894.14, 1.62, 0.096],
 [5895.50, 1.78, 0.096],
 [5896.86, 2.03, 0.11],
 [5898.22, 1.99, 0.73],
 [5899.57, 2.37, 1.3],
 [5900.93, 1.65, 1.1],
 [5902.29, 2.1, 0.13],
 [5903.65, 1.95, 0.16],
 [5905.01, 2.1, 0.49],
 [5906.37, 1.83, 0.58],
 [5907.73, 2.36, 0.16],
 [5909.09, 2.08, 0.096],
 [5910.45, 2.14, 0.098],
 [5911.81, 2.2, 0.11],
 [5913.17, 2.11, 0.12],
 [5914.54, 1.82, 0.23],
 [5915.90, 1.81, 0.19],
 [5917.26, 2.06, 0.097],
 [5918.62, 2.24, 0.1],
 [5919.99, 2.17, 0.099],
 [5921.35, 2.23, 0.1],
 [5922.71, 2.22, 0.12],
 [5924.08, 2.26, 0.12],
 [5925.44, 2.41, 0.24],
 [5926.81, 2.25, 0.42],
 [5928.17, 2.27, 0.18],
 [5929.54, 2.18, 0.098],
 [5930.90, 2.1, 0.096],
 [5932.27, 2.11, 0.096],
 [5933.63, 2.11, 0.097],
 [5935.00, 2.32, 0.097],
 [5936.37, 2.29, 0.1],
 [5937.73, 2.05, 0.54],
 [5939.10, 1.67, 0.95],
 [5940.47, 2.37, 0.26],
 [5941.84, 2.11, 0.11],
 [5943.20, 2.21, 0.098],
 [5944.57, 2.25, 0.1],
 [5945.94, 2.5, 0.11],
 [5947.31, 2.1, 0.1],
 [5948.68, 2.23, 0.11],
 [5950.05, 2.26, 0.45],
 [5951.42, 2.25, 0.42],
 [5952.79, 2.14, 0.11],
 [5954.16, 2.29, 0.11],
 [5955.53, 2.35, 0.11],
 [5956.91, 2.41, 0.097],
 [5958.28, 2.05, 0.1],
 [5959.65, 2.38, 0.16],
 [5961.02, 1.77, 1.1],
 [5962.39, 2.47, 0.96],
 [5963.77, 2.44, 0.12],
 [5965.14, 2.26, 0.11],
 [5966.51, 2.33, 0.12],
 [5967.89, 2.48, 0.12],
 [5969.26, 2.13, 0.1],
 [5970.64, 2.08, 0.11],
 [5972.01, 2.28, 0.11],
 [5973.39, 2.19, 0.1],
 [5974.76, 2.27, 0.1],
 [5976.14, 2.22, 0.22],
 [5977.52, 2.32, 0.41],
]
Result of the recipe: 2.0 Angstrom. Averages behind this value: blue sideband 2.31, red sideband 2.09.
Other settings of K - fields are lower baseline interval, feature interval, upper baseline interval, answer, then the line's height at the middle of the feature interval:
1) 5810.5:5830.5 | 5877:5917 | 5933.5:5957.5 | 5.05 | 2.27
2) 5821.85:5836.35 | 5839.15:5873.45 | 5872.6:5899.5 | -2.31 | 2.16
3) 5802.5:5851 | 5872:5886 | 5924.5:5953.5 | 0.89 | 2.27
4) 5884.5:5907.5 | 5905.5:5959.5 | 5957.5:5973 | -2.38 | 2.09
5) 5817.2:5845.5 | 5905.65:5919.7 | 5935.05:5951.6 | 1.02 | 2.23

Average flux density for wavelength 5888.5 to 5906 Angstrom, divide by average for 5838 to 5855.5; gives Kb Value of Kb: 0.81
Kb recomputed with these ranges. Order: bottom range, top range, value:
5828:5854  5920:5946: 0.94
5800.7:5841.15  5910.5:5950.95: 0.93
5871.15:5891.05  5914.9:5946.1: 1.05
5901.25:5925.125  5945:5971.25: 1.08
